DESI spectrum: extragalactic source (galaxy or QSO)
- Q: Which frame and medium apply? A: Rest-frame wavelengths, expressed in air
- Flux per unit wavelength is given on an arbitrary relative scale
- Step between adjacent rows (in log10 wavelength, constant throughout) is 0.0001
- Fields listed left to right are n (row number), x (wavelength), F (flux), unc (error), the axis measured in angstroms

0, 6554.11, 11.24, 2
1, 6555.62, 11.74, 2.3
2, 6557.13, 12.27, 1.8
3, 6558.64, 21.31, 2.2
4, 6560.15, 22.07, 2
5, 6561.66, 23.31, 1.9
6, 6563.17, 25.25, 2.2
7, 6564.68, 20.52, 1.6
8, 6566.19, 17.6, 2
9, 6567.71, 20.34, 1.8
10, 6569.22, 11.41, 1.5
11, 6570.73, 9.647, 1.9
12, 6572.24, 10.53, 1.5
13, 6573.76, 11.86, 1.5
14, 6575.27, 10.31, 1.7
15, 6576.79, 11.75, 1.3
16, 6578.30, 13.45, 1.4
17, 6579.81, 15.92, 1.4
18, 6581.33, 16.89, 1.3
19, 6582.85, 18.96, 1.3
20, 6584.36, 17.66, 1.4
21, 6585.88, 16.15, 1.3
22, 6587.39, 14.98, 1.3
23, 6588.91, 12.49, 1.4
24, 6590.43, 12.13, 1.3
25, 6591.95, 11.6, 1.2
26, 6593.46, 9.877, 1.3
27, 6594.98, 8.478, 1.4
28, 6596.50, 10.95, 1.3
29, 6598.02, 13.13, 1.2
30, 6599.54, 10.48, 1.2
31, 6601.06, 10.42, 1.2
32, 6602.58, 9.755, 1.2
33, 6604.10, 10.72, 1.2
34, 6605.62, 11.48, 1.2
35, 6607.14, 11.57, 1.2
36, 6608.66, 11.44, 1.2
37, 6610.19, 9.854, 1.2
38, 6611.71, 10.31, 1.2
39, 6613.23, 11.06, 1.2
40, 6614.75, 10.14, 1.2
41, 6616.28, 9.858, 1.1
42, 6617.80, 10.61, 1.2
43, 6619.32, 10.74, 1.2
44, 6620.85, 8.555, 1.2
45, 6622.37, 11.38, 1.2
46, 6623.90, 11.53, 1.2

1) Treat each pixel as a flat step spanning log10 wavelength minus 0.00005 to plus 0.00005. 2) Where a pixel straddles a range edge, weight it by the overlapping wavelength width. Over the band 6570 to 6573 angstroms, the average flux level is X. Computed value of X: 10.1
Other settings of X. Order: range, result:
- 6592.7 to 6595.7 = 9.21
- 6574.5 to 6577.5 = 11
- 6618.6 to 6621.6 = 9.62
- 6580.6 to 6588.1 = 17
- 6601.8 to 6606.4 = 10.7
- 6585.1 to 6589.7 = 14.5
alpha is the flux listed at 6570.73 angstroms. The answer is 9.647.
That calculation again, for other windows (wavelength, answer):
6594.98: 8.478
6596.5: 10.95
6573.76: 11.86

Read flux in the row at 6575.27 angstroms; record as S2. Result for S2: 10.31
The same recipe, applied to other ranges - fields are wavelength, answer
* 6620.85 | 8.555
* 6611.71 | 10.31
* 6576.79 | 11.75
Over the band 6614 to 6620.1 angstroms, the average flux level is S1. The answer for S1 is 10.3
